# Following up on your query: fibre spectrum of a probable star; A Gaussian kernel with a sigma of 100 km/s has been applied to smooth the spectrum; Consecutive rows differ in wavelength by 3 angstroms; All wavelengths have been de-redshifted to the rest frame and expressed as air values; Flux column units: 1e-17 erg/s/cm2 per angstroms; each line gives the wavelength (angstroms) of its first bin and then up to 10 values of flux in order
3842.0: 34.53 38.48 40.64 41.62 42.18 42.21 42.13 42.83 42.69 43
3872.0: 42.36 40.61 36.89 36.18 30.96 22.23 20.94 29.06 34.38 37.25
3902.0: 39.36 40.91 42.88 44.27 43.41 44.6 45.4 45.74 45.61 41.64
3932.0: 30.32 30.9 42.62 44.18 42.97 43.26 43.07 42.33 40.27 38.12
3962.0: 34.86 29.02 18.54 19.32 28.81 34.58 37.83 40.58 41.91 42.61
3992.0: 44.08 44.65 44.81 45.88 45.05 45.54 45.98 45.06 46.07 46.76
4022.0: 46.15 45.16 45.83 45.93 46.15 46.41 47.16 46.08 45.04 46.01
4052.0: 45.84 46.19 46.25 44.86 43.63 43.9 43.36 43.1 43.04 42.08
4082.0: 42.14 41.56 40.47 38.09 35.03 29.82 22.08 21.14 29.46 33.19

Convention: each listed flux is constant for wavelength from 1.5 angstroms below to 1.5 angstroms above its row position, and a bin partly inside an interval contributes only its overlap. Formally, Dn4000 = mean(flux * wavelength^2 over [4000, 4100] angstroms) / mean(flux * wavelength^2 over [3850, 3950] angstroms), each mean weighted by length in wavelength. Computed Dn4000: 1.19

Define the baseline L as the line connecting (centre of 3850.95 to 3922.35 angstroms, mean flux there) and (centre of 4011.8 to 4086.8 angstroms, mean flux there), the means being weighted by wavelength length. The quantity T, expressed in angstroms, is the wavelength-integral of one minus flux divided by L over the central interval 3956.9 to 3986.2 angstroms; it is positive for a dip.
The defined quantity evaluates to 6.9 angstroms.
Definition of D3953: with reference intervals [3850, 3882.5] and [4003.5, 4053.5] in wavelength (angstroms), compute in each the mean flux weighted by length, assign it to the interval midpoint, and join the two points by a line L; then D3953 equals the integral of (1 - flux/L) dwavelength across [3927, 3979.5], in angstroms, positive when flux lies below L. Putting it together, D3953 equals 9.5 angstroms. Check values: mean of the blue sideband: 41.1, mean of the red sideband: 45.9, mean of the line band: 35.7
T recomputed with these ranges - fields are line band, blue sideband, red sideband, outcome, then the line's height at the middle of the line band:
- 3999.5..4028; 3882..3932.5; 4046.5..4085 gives -2.53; 42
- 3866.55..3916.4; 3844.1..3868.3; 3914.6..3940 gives 5.49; 41.4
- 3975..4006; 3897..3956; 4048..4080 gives 0.61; 42.9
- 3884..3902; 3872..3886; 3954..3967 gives 3.13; 36.1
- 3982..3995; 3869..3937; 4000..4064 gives 0.14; 43.1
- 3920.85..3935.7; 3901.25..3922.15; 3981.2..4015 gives 1.31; 43.4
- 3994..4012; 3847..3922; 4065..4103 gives -3.26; 38.4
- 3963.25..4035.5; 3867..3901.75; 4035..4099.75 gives -1.98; 39.4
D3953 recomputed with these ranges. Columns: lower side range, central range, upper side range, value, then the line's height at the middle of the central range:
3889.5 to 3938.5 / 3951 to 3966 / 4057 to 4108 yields 0.6 angstroms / 38.8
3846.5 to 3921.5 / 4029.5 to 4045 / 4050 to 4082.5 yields -1.1 angstroms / 43.3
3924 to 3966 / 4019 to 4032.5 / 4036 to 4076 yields -0.7 angstroms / 43.6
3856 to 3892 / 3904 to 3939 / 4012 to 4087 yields -2.3 angstroms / 39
